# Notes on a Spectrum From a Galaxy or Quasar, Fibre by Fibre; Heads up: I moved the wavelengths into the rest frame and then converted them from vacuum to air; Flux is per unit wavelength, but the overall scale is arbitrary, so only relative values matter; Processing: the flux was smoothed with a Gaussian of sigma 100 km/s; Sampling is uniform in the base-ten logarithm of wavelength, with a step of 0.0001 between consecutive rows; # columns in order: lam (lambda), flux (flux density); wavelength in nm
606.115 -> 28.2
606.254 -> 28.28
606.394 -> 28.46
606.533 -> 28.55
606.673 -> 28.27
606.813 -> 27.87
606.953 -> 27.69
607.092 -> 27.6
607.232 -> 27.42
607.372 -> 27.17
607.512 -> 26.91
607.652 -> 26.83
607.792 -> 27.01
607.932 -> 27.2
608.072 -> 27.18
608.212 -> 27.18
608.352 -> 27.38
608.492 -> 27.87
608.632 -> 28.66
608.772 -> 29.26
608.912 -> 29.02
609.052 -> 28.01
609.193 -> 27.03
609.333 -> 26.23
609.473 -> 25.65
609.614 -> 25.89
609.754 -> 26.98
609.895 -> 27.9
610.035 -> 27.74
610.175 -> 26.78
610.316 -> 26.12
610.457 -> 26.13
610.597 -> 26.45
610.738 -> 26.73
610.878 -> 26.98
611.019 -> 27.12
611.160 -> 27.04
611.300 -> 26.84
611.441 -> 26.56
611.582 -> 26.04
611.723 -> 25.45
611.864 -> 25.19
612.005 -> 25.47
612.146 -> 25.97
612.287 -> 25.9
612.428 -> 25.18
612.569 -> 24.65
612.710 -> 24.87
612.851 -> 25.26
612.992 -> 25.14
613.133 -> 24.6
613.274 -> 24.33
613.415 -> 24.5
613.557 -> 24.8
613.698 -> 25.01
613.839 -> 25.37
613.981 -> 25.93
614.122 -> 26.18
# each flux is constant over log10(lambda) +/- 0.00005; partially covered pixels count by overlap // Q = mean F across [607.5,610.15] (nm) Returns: 27.4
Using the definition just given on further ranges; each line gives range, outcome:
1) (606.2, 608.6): 27.6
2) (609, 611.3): 26.8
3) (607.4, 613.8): 26.4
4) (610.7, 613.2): 25.8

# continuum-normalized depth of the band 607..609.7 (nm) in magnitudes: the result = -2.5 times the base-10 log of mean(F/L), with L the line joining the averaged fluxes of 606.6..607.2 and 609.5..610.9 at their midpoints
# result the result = 0.000 mag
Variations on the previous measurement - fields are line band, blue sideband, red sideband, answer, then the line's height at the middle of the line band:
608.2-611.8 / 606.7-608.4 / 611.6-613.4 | -0.03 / 26.3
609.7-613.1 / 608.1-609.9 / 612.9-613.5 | -0.01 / 25.9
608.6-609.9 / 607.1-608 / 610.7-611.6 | -0.02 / 27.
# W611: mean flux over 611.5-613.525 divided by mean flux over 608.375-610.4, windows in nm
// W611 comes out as 0.92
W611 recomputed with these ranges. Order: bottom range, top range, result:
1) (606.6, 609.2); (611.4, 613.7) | 0.91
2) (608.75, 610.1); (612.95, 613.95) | 0.91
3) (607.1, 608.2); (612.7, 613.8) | 0.92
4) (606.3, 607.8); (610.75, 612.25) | 0.95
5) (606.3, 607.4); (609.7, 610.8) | 0.96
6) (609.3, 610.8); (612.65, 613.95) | 0.94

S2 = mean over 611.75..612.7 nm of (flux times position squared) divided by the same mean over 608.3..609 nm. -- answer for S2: 0.90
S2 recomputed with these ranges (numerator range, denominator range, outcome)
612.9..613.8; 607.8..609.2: 0.90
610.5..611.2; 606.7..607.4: 0.98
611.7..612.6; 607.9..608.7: 0.93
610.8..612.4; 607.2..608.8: 0.97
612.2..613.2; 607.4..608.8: 0.93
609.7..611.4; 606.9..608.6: 0.99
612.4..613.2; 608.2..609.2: 0.90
